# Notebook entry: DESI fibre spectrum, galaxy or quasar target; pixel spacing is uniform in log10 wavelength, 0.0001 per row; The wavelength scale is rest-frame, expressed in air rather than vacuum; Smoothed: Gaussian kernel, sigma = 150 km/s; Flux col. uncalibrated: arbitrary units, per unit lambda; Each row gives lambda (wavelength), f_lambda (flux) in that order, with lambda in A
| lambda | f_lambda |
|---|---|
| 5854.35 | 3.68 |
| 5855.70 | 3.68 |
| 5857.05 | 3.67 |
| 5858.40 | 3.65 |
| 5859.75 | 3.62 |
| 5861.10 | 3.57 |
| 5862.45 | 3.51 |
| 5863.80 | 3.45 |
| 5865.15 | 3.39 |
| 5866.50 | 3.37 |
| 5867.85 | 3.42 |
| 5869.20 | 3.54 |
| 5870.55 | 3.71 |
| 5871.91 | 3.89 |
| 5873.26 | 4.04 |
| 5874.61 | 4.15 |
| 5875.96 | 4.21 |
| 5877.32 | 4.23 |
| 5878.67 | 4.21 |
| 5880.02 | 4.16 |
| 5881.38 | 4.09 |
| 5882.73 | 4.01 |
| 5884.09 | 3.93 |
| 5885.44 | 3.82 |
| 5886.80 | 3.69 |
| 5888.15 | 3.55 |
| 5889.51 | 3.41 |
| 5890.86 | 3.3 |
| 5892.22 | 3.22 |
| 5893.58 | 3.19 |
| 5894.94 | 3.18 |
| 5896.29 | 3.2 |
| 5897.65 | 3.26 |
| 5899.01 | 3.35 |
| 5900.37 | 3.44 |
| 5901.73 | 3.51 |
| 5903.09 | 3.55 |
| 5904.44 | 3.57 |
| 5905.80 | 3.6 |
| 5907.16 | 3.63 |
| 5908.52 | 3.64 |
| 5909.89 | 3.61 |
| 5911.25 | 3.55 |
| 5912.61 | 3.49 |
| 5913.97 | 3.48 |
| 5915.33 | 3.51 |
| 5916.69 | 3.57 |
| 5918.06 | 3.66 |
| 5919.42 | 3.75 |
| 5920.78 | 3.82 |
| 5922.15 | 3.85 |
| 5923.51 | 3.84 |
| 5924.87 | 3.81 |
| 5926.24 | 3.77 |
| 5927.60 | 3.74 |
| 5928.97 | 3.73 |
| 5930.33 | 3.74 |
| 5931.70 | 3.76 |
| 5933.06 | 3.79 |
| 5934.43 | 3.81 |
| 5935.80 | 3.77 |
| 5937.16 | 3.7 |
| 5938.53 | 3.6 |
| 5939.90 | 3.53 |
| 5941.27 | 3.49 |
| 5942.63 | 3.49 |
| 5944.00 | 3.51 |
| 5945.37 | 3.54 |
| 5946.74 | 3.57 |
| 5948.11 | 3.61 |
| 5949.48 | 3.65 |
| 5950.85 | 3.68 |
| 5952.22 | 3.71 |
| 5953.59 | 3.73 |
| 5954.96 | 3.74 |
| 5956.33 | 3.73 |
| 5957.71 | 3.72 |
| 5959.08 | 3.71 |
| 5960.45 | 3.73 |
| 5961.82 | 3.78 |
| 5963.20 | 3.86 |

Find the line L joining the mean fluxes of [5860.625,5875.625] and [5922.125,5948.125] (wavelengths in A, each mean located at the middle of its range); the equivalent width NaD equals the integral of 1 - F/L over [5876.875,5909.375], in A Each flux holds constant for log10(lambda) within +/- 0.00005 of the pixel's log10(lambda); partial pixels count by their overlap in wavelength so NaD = 0.5 A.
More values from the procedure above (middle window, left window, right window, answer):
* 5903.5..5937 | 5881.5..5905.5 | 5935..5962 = -1.1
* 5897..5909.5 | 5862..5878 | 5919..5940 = 0.8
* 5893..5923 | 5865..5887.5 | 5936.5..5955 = 1.9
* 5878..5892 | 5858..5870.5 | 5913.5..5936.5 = -0.8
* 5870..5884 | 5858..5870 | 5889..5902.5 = -2.6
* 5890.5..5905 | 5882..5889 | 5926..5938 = 1.7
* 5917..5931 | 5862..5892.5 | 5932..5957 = -0.3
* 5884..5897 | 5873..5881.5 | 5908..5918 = 1.7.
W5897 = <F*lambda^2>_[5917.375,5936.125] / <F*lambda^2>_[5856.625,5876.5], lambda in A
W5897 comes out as 1.0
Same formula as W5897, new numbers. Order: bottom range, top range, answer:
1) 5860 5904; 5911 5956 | 1.03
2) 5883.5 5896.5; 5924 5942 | 1.09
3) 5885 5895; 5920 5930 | 1.12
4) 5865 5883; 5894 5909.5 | 0.89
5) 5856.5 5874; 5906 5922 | 1.02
